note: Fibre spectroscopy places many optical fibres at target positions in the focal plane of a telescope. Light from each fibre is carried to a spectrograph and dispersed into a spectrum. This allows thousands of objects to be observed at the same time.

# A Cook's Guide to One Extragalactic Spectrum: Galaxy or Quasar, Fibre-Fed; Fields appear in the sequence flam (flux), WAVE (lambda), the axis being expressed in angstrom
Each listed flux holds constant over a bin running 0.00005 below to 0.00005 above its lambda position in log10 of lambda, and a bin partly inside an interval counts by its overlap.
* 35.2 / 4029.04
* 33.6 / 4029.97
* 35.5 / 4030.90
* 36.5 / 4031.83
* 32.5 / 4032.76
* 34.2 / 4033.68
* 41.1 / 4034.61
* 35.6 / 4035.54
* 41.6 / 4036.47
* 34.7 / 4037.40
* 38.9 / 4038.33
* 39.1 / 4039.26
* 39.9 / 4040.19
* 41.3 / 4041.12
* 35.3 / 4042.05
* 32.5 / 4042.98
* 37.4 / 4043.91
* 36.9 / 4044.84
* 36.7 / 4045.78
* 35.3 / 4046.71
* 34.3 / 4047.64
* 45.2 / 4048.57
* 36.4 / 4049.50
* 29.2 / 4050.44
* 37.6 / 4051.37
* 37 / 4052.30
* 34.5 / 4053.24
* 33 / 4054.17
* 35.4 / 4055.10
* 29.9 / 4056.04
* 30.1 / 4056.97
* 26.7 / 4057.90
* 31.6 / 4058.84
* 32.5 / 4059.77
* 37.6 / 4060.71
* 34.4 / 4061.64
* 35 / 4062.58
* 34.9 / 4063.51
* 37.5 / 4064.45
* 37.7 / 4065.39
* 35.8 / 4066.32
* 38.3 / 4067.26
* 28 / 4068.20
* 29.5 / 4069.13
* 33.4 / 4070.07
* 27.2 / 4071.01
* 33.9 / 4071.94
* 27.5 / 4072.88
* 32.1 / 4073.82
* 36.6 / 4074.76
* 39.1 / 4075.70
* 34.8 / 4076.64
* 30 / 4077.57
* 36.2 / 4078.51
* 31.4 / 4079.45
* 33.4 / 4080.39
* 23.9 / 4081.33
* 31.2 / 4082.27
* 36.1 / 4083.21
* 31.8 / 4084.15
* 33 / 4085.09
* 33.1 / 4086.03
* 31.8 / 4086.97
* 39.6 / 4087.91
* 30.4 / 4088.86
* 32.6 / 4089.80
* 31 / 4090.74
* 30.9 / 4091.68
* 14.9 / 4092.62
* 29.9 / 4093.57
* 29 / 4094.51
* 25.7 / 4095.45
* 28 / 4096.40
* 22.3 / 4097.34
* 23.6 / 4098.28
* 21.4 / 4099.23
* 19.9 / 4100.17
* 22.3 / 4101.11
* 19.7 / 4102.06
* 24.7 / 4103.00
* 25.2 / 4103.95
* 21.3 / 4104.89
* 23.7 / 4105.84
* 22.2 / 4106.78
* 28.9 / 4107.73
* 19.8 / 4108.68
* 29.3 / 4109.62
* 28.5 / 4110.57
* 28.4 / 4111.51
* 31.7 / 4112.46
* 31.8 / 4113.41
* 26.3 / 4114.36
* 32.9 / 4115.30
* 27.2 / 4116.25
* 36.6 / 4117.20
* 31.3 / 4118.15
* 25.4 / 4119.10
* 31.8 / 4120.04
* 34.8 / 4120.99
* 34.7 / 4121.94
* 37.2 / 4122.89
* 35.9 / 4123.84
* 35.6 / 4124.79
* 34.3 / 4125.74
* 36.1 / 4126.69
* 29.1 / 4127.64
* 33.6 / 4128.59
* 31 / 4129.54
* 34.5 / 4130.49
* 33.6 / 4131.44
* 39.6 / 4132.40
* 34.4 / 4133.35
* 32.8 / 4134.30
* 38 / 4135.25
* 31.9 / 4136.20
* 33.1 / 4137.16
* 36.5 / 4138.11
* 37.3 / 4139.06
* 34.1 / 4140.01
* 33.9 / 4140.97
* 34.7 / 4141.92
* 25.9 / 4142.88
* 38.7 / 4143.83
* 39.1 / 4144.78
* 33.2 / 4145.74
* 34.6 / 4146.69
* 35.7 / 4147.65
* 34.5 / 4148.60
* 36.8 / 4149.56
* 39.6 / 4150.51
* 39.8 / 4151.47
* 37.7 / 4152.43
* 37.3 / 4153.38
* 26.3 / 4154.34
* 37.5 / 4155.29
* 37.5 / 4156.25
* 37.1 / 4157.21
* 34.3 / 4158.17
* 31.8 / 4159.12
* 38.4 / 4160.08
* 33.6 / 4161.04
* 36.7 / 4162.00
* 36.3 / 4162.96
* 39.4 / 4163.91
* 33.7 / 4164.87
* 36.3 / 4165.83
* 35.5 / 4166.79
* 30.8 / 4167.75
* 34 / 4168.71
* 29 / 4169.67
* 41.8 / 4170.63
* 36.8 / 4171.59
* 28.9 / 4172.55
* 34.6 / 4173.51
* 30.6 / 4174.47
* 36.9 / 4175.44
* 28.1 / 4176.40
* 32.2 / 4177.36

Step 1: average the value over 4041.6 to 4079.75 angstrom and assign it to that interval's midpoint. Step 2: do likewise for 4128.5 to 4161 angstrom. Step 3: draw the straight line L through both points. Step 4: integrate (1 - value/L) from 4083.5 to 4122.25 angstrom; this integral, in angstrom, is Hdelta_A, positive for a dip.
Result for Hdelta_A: 7.4 angstrom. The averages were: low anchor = 34.1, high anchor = 35.1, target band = 28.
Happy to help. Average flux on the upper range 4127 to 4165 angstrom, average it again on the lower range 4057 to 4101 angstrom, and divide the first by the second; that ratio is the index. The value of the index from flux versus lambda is 1.1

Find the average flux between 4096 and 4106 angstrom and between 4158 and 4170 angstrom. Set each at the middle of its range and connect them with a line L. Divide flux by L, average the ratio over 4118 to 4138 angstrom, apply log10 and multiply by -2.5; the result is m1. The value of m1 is -0.21 mag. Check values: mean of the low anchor 22.9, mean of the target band 33.8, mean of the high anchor 34.7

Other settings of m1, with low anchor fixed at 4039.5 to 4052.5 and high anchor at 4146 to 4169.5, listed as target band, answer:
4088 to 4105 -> 0.379 mag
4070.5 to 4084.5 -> 0.130 mag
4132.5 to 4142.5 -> 0.031 mag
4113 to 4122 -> 0.158 mag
